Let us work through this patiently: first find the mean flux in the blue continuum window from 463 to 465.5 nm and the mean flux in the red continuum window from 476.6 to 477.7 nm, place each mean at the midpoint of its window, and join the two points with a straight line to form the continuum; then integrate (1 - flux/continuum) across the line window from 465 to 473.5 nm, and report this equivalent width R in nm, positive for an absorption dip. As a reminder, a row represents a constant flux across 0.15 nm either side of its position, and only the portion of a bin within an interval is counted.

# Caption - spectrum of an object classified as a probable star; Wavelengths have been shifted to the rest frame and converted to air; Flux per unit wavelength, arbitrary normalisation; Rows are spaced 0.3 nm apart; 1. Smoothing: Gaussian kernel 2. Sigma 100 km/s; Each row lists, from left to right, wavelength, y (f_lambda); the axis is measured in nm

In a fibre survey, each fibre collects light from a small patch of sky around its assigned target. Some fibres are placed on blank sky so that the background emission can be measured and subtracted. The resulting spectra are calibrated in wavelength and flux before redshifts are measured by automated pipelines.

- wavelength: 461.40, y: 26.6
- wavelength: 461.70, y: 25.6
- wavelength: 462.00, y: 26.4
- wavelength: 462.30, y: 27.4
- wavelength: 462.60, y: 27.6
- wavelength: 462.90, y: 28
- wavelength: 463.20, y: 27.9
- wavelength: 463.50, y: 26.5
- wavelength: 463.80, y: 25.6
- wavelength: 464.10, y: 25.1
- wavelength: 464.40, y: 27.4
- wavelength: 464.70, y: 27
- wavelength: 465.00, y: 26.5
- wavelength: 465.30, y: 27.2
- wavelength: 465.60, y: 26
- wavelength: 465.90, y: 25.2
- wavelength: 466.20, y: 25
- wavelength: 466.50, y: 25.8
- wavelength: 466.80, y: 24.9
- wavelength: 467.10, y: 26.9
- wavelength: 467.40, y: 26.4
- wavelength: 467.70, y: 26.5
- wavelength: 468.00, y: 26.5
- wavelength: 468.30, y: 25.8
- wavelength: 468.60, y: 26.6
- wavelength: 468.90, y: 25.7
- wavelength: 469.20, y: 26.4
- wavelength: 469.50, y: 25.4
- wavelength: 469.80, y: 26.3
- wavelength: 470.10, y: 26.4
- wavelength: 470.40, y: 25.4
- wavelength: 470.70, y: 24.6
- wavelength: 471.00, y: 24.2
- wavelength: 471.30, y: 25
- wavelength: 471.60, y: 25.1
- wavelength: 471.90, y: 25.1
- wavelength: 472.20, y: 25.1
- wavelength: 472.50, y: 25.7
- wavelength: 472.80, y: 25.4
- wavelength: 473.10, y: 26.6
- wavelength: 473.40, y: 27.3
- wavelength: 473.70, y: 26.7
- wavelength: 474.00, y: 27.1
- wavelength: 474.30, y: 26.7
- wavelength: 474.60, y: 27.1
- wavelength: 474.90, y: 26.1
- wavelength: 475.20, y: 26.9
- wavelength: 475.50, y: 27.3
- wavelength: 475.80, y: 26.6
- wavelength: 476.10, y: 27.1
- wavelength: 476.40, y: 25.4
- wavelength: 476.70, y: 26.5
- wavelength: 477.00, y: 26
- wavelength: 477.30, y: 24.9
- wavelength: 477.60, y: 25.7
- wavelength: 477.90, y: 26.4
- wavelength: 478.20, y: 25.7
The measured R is 0.16 nm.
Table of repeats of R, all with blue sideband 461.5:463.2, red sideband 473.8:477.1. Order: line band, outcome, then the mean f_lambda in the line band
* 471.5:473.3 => 0.08 nm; 25.6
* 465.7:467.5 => 0.08 nm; 25.7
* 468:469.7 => 0.05 nm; 26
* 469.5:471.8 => 0.13 nm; 25.3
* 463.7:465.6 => 0.04 nm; 26.5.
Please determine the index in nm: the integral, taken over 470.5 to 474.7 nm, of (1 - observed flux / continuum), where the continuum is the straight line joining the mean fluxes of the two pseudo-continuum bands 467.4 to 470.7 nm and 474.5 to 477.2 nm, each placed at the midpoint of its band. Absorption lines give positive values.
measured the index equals 0.08 nm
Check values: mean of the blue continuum 26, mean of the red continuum 26.5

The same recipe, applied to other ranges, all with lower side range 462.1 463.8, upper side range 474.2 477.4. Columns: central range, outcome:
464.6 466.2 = 0.05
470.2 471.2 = 0.07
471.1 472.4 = 0.08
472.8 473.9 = 0.00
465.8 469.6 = 0.14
